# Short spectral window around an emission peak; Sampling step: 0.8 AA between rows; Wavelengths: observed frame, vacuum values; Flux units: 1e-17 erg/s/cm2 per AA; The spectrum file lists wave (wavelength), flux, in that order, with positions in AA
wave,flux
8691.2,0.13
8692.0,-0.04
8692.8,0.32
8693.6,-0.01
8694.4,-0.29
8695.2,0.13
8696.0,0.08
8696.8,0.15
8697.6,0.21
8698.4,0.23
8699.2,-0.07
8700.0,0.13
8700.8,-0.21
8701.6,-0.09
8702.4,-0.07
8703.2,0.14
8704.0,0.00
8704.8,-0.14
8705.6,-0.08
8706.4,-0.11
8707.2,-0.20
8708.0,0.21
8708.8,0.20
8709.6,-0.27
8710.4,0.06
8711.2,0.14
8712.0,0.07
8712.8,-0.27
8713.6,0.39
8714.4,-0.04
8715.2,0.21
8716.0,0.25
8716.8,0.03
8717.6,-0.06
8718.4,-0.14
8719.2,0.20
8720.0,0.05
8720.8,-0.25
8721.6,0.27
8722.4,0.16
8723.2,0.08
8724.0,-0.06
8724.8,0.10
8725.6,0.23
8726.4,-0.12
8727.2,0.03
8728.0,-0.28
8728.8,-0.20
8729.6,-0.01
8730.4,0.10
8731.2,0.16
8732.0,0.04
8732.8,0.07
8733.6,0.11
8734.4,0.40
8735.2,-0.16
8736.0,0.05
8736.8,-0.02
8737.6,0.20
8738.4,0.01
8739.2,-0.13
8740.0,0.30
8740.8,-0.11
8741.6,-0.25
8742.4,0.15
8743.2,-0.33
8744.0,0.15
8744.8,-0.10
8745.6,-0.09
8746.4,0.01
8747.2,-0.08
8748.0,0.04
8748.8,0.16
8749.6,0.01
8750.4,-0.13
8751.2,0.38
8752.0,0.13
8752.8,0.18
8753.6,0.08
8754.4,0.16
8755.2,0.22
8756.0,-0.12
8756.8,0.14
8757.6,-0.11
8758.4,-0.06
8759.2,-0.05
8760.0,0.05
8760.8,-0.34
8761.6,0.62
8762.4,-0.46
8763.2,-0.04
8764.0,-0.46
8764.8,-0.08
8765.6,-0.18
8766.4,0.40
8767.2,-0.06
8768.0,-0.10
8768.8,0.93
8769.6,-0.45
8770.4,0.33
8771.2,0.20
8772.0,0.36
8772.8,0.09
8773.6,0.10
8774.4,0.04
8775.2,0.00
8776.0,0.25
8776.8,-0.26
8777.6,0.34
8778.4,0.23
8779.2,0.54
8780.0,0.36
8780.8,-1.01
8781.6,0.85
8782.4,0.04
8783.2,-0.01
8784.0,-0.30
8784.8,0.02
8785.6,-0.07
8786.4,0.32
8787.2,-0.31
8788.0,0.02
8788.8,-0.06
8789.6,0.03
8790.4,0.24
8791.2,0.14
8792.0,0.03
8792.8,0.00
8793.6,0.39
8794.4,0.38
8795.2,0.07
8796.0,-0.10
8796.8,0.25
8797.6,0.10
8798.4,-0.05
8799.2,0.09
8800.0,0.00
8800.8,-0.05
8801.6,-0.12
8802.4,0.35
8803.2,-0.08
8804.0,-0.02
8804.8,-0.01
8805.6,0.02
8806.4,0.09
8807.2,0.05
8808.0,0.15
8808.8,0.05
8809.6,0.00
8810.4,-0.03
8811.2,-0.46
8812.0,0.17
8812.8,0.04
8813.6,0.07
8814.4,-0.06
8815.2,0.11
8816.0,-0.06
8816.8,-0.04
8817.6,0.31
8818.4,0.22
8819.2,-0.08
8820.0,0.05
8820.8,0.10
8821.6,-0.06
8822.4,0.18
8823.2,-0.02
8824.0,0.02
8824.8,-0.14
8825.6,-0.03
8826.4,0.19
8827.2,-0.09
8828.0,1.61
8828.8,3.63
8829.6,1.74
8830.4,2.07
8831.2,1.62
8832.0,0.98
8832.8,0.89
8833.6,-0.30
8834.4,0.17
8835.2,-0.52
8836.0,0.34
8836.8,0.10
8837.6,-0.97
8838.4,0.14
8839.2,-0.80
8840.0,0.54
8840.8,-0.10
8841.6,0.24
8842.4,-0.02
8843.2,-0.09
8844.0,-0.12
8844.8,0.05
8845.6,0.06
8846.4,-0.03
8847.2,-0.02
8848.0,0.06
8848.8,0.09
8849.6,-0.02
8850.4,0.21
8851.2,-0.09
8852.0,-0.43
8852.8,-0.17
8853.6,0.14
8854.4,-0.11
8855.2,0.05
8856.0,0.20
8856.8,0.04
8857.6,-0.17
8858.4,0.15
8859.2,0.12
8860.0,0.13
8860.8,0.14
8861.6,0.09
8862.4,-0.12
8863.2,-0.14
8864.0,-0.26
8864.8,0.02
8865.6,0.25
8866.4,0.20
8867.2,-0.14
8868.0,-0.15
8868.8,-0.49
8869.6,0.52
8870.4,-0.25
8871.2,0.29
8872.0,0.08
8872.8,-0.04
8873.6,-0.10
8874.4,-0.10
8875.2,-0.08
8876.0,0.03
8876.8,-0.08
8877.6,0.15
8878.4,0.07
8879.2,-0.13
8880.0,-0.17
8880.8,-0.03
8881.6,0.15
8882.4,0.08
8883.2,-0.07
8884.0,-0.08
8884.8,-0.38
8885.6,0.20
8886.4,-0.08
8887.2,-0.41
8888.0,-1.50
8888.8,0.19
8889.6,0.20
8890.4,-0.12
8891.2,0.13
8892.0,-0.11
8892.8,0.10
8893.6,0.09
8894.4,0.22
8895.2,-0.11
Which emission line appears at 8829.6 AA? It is H-beta 4861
